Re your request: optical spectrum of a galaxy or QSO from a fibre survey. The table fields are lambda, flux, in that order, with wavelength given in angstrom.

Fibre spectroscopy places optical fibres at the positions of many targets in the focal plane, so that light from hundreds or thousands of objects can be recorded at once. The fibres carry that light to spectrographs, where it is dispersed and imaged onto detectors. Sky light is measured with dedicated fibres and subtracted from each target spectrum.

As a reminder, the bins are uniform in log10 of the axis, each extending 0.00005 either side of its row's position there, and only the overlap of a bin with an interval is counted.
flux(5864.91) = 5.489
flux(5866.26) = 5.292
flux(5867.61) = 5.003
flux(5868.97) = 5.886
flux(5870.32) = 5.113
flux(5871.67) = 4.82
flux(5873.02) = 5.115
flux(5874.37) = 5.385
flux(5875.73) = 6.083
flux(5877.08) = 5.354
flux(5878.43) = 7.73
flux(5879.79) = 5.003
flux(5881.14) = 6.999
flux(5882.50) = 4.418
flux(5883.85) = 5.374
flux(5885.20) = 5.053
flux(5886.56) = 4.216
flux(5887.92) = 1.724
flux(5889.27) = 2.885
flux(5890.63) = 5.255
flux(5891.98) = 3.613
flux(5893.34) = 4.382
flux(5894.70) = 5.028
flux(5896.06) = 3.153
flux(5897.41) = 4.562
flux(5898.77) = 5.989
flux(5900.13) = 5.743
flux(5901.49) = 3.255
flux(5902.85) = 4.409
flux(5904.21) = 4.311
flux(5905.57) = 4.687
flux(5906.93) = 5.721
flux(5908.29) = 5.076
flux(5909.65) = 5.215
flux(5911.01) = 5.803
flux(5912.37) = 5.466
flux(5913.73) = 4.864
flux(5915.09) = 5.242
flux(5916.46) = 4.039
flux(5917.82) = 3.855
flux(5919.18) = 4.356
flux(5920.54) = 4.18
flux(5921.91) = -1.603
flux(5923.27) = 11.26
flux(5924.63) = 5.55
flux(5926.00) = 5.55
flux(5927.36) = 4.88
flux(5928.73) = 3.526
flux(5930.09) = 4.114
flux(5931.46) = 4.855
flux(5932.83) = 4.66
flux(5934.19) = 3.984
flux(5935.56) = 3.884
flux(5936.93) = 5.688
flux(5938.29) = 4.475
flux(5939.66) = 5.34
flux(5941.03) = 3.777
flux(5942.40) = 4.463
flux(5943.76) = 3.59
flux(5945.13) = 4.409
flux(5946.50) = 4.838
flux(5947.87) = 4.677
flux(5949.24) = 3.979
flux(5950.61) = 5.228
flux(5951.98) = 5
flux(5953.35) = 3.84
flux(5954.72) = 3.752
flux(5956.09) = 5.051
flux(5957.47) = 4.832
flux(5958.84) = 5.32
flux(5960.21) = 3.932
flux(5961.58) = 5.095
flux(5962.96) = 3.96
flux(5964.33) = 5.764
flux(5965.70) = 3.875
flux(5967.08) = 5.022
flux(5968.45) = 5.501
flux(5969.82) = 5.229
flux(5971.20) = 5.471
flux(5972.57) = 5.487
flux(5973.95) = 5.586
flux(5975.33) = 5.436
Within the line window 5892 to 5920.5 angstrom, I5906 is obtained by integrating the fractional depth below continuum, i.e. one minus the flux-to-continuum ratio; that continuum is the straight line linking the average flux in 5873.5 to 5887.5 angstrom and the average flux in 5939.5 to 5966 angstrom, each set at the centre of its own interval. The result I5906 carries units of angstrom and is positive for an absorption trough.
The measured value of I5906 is 2.3 angstrom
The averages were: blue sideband 5.48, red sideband 4.53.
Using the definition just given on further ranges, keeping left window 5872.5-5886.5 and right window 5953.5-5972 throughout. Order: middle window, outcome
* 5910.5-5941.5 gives 2.8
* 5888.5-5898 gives 2.4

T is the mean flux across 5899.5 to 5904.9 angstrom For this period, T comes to 4.42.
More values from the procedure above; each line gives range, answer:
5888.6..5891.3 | 4.06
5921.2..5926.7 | 5.18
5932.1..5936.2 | 4.18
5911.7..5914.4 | 5.17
